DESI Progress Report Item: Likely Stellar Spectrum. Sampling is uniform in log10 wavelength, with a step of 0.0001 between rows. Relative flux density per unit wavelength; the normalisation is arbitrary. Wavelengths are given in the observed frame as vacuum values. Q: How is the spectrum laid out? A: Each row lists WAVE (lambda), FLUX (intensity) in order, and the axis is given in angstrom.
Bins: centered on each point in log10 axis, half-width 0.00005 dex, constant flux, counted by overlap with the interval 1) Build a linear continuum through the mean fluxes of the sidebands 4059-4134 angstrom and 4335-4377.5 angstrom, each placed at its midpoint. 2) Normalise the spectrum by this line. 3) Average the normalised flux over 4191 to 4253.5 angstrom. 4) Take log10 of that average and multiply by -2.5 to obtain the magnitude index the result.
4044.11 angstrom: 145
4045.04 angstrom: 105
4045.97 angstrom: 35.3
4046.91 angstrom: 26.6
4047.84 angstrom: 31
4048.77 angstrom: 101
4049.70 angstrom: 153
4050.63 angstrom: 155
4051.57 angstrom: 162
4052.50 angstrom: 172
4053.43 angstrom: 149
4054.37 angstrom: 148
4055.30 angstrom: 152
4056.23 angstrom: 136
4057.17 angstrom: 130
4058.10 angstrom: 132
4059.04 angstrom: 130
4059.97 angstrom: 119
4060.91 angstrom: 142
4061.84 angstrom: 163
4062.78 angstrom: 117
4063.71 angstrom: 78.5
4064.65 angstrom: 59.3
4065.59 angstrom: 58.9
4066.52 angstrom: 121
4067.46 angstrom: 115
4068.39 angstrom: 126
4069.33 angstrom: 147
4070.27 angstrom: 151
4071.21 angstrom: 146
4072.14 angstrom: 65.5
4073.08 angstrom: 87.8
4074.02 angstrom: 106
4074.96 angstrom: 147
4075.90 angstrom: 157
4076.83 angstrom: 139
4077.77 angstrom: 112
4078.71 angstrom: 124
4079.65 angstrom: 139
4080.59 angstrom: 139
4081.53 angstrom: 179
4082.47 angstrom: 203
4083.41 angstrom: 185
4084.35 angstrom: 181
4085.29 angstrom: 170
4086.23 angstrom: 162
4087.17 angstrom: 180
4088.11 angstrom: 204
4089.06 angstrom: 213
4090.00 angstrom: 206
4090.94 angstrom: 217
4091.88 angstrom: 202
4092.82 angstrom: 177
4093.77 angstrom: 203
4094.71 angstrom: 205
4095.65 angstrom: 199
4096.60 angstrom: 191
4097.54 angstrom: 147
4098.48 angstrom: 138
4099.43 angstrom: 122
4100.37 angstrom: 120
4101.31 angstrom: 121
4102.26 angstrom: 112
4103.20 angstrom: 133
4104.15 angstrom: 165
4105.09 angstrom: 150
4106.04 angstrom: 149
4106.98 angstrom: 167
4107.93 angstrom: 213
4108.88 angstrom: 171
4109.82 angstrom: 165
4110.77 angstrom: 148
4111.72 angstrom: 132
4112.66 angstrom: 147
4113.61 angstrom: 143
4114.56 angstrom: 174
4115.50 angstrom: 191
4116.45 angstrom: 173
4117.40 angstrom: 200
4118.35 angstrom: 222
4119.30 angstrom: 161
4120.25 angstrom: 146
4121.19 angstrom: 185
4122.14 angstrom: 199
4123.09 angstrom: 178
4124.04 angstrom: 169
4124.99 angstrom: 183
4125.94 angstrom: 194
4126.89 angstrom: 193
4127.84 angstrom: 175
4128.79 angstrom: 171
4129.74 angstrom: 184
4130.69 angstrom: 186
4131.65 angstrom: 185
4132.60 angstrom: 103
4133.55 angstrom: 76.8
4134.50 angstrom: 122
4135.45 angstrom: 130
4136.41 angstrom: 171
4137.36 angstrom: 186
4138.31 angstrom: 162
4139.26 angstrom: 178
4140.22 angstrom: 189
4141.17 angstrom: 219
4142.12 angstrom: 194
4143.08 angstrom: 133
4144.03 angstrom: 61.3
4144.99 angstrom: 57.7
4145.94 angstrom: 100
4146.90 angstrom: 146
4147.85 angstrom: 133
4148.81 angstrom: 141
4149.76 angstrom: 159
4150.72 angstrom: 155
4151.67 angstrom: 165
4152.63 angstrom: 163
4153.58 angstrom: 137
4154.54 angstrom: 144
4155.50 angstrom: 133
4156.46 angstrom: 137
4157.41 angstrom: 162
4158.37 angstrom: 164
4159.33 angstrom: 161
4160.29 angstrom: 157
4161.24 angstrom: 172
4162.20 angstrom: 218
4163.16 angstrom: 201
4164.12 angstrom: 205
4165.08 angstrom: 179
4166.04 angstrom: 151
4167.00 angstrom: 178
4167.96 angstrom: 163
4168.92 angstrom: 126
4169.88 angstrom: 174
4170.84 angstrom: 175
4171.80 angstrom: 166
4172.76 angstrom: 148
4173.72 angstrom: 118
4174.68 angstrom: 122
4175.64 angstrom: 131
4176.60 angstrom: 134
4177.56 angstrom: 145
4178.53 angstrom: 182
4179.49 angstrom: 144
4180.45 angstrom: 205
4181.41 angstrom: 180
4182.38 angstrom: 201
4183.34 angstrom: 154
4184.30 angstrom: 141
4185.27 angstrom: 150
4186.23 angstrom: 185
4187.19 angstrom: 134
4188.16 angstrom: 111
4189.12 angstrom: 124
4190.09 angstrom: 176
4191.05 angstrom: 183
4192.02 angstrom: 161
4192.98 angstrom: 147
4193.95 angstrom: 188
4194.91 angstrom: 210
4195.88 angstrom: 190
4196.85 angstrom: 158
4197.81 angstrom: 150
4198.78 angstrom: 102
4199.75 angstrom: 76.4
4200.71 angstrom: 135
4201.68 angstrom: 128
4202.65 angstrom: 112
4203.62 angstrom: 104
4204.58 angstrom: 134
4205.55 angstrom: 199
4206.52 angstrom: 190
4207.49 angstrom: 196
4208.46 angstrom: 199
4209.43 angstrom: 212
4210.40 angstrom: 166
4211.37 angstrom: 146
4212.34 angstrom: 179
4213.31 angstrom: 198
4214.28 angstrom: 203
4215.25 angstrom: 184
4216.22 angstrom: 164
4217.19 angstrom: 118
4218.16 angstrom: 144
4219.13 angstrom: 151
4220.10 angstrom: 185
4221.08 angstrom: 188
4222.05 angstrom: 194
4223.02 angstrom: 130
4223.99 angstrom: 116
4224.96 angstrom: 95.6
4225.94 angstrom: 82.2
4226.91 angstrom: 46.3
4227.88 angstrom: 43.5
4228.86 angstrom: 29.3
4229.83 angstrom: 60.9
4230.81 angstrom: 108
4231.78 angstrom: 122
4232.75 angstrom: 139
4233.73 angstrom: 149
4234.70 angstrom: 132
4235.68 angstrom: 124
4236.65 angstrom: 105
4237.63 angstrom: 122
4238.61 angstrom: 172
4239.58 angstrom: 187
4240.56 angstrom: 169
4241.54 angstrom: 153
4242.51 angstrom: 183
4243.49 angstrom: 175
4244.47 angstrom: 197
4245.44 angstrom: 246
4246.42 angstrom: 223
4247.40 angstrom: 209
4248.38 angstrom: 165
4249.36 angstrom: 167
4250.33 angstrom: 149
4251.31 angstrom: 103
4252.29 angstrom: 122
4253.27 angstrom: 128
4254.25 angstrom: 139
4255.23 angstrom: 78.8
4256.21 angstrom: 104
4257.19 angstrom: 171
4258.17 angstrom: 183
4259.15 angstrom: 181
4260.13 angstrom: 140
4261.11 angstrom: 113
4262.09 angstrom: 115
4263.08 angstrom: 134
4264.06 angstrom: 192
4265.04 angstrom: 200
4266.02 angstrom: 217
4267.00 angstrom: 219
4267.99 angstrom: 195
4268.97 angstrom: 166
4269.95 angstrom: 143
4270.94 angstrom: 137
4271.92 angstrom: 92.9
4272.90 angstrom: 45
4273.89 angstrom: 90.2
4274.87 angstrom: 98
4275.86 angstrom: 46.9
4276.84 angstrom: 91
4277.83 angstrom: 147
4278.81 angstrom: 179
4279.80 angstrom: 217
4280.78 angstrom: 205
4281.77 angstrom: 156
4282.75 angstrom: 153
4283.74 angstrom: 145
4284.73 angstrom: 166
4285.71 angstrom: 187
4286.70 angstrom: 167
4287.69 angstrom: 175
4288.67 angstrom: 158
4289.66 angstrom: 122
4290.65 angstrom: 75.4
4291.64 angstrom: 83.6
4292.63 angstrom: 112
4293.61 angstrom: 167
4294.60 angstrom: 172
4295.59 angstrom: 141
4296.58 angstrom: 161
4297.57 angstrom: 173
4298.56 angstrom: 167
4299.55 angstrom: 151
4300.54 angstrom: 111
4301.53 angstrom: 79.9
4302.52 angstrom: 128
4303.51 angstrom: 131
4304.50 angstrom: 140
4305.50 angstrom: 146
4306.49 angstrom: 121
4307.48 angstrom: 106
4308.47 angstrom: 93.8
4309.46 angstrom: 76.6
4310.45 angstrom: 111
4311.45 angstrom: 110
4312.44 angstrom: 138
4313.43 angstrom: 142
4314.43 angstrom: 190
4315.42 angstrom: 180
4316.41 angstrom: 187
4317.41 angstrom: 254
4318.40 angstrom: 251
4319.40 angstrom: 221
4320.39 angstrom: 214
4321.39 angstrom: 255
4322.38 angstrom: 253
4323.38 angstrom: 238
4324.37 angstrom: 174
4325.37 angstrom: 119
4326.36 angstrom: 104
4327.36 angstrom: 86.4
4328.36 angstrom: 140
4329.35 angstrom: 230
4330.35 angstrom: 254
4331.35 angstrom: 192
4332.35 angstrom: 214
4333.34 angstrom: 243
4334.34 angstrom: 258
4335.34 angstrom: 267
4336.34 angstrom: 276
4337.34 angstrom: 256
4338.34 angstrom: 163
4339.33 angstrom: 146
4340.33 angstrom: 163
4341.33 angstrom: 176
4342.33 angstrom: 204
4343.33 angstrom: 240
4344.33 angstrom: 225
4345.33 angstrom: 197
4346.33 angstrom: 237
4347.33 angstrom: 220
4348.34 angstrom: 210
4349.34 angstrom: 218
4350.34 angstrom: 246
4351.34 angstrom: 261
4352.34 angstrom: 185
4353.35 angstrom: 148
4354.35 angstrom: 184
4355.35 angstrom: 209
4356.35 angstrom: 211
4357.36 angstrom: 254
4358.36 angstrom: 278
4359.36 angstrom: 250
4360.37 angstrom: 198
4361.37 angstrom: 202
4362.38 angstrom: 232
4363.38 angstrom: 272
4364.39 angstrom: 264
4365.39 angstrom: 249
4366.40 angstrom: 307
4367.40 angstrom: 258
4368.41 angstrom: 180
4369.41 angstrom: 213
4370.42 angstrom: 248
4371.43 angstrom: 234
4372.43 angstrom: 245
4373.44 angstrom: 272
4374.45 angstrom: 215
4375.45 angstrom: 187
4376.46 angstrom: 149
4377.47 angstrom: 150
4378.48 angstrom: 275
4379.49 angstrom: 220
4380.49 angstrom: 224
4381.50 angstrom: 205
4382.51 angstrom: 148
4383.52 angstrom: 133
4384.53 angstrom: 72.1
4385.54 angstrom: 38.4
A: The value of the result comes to 0.24 mag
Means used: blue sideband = 156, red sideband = 222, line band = 150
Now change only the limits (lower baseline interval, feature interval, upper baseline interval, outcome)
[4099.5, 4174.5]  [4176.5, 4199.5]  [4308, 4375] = 0.07 mag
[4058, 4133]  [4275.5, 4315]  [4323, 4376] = 0.41 mag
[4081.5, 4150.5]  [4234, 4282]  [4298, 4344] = 0.14 mag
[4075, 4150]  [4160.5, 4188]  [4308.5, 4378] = 0.07 mag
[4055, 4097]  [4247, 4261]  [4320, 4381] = 0.31 mag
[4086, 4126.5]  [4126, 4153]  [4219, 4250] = 0.08 mag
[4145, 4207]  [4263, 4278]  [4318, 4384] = 0.32 mag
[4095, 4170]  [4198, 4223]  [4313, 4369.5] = 0.13 mag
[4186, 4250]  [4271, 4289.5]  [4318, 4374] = 0.30 mag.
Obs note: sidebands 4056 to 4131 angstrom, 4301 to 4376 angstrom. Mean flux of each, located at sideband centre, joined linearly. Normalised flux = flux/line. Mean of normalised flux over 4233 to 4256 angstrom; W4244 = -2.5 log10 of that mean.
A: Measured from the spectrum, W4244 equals 0.18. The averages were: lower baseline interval 156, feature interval 156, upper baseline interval 200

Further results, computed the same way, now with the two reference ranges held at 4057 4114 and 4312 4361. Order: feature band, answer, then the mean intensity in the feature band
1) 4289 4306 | 0.43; 133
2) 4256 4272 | 0.18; 162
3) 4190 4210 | 0.11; 159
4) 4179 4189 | 0.08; 159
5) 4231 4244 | 0.24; 148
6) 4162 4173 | -0.03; 173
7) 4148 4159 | 0.10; 150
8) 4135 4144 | -0.04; 168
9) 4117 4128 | -0.17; 184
